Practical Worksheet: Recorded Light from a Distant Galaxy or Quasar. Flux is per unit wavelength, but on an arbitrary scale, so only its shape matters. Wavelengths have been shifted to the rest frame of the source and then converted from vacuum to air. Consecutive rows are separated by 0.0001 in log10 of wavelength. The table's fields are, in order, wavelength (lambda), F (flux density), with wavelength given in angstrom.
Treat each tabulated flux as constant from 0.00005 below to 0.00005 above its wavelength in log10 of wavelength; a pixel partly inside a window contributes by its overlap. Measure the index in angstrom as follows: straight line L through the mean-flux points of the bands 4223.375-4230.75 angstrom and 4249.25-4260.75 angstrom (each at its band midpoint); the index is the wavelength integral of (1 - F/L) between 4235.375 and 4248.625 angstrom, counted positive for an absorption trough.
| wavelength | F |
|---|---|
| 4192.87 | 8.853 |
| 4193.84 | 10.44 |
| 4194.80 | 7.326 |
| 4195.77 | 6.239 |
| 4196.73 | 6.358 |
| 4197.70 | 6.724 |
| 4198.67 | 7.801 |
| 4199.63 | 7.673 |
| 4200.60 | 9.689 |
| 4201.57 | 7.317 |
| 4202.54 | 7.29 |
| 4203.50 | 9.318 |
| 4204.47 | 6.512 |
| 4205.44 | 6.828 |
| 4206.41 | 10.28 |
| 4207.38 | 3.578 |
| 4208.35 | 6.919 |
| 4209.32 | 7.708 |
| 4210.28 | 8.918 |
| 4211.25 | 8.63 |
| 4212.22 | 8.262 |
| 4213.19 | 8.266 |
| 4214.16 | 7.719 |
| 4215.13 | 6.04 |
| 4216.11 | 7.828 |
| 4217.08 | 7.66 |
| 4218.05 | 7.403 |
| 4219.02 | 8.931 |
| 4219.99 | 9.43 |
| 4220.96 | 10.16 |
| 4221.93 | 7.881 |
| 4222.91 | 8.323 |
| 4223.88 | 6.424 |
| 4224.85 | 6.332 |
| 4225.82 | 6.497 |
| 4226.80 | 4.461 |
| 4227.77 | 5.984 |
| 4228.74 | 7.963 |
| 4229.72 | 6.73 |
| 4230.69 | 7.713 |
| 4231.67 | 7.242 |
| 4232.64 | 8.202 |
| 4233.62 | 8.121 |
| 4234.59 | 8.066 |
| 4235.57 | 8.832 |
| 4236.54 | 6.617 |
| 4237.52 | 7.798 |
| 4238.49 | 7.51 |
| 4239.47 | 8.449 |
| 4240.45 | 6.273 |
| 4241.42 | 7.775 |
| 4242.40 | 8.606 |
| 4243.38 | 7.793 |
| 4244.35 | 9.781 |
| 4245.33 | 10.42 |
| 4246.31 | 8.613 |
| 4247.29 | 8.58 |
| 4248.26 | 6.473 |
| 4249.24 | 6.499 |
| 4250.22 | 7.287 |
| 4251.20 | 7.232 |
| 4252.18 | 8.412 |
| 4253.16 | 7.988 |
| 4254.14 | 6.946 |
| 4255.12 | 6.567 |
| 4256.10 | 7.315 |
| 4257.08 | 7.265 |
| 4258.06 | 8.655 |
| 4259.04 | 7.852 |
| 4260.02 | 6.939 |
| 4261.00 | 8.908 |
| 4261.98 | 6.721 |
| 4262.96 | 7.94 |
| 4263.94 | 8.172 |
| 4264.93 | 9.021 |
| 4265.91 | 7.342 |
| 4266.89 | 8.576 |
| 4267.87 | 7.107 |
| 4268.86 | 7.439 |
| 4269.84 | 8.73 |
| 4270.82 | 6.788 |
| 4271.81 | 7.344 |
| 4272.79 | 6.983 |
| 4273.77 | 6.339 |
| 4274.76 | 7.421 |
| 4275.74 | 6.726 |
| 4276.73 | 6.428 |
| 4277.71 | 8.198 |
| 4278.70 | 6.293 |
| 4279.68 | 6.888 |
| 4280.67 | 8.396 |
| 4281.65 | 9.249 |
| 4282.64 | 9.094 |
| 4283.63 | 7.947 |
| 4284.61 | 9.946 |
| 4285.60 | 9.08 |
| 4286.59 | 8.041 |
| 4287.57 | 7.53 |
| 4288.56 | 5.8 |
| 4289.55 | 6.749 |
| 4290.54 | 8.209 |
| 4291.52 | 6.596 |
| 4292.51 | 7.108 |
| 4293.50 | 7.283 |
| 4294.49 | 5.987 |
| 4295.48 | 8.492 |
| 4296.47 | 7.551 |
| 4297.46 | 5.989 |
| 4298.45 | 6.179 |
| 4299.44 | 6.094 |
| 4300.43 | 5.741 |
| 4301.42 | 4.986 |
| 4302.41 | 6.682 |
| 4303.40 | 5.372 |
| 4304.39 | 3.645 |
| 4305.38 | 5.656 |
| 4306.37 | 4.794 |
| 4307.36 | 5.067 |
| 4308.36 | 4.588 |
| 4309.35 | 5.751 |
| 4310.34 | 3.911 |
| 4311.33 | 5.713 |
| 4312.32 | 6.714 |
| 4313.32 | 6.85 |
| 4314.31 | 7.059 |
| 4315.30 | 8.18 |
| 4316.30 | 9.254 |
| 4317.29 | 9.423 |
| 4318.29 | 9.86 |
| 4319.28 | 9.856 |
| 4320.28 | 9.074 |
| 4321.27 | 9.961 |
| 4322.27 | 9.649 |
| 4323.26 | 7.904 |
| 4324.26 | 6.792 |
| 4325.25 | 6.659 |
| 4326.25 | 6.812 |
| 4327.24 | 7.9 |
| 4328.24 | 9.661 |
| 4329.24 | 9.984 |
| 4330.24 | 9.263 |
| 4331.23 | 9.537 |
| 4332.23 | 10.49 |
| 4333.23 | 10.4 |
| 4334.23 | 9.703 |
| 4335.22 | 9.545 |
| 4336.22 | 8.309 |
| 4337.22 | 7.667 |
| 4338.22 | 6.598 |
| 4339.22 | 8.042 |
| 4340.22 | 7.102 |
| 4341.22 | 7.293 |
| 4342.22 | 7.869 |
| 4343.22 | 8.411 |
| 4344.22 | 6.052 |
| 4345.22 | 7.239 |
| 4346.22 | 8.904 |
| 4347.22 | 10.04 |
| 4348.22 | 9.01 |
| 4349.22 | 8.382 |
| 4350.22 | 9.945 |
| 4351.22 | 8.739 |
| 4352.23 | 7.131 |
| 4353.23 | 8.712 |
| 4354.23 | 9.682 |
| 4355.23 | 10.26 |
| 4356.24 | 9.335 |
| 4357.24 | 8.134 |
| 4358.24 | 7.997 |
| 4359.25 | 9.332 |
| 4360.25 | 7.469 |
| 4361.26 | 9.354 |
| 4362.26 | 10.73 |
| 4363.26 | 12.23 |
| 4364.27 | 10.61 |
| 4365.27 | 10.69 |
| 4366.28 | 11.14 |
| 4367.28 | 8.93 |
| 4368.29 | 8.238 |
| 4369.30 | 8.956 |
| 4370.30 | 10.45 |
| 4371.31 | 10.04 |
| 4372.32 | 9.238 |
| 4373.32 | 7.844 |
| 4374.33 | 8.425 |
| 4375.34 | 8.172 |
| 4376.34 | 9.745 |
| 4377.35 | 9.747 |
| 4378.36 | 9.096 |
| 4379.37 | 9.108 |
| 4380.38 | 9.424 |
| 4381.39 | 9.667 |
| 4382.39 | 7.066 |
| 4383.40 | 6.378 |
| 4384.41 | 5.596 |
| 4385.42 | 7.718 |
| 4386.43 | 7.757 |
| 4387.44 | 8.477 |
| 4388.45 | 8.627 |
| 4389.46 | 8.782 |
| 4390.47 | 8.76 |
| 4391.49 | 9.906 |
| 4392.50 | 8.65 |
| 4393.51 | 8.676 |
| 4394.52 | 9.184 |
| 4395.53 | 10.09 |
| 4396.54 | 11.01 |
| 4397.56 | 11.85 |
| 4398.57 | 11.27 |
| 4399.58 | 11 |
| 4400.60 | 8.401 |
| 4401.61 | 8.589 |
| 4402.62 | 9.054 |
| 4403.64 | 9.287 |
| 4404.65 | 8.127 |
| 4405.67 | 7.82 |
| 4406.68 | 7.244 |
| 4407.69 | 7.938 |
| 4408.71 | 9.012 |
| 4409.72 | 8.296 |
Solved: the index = -2.1 angstrom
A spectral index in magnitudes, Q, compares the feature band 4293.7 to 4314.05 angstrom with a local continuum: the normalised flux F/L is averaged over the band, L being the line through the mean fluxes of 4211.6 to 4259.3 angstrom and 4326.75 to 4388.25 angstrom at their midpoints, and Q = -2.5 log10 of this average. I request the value 0.389 mag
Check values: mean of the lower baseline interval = 7.7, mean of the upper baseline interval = 8.83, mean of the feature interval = 5.82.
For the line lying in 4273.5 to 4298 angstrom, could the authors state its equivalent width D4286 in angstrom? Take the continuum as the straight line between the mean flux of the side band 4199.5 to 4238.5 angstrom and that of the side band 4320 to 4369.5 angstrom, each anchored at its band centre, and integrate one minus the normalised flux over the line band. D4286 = 2.3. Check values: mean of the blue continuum 7.64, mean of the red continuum 8.84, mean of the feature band 7.5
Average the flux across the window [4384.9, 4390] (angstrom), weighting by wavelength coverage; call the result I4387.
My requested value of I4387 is 8.27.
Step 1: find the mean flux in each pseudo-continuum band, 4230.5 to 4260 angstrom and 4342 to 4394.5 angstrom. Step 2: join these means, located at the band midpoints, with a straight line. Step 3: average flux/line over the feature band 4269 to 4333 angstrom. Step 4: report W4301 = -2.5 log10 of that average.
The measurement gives 0.125 mag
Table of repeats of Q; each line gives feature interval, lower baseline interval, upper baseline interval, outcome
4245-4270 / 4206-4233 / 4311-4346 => 0.01 mag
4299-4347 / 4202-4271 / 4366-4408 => 0.12 mag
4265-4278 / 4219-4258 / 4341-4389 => 0.08 mag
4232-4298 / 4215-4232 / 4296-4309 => -0.20 mag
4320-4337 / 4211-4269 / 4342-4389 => -0.05 mag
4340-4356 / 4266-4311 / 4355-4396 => -0.02 mag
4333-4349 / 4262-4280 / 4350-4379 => 0.08 mag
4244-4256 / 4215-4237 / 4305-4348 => -0.03 mag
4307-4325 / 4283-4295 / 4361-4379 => 0.10 mag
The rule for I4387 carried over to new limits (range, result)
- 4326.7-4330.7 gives 9.16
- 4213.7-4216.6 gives 7.17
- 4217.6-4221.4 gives 8.99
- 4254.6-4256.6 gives 6.94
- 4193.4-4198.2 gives 7.39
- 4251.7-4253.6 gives 8.2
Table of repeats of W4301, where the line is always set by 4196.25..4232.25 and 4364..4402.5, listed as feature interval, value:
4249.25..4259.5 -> 0.06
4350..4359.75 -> 0.00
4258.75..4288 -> 0.04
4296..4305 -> 0.40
